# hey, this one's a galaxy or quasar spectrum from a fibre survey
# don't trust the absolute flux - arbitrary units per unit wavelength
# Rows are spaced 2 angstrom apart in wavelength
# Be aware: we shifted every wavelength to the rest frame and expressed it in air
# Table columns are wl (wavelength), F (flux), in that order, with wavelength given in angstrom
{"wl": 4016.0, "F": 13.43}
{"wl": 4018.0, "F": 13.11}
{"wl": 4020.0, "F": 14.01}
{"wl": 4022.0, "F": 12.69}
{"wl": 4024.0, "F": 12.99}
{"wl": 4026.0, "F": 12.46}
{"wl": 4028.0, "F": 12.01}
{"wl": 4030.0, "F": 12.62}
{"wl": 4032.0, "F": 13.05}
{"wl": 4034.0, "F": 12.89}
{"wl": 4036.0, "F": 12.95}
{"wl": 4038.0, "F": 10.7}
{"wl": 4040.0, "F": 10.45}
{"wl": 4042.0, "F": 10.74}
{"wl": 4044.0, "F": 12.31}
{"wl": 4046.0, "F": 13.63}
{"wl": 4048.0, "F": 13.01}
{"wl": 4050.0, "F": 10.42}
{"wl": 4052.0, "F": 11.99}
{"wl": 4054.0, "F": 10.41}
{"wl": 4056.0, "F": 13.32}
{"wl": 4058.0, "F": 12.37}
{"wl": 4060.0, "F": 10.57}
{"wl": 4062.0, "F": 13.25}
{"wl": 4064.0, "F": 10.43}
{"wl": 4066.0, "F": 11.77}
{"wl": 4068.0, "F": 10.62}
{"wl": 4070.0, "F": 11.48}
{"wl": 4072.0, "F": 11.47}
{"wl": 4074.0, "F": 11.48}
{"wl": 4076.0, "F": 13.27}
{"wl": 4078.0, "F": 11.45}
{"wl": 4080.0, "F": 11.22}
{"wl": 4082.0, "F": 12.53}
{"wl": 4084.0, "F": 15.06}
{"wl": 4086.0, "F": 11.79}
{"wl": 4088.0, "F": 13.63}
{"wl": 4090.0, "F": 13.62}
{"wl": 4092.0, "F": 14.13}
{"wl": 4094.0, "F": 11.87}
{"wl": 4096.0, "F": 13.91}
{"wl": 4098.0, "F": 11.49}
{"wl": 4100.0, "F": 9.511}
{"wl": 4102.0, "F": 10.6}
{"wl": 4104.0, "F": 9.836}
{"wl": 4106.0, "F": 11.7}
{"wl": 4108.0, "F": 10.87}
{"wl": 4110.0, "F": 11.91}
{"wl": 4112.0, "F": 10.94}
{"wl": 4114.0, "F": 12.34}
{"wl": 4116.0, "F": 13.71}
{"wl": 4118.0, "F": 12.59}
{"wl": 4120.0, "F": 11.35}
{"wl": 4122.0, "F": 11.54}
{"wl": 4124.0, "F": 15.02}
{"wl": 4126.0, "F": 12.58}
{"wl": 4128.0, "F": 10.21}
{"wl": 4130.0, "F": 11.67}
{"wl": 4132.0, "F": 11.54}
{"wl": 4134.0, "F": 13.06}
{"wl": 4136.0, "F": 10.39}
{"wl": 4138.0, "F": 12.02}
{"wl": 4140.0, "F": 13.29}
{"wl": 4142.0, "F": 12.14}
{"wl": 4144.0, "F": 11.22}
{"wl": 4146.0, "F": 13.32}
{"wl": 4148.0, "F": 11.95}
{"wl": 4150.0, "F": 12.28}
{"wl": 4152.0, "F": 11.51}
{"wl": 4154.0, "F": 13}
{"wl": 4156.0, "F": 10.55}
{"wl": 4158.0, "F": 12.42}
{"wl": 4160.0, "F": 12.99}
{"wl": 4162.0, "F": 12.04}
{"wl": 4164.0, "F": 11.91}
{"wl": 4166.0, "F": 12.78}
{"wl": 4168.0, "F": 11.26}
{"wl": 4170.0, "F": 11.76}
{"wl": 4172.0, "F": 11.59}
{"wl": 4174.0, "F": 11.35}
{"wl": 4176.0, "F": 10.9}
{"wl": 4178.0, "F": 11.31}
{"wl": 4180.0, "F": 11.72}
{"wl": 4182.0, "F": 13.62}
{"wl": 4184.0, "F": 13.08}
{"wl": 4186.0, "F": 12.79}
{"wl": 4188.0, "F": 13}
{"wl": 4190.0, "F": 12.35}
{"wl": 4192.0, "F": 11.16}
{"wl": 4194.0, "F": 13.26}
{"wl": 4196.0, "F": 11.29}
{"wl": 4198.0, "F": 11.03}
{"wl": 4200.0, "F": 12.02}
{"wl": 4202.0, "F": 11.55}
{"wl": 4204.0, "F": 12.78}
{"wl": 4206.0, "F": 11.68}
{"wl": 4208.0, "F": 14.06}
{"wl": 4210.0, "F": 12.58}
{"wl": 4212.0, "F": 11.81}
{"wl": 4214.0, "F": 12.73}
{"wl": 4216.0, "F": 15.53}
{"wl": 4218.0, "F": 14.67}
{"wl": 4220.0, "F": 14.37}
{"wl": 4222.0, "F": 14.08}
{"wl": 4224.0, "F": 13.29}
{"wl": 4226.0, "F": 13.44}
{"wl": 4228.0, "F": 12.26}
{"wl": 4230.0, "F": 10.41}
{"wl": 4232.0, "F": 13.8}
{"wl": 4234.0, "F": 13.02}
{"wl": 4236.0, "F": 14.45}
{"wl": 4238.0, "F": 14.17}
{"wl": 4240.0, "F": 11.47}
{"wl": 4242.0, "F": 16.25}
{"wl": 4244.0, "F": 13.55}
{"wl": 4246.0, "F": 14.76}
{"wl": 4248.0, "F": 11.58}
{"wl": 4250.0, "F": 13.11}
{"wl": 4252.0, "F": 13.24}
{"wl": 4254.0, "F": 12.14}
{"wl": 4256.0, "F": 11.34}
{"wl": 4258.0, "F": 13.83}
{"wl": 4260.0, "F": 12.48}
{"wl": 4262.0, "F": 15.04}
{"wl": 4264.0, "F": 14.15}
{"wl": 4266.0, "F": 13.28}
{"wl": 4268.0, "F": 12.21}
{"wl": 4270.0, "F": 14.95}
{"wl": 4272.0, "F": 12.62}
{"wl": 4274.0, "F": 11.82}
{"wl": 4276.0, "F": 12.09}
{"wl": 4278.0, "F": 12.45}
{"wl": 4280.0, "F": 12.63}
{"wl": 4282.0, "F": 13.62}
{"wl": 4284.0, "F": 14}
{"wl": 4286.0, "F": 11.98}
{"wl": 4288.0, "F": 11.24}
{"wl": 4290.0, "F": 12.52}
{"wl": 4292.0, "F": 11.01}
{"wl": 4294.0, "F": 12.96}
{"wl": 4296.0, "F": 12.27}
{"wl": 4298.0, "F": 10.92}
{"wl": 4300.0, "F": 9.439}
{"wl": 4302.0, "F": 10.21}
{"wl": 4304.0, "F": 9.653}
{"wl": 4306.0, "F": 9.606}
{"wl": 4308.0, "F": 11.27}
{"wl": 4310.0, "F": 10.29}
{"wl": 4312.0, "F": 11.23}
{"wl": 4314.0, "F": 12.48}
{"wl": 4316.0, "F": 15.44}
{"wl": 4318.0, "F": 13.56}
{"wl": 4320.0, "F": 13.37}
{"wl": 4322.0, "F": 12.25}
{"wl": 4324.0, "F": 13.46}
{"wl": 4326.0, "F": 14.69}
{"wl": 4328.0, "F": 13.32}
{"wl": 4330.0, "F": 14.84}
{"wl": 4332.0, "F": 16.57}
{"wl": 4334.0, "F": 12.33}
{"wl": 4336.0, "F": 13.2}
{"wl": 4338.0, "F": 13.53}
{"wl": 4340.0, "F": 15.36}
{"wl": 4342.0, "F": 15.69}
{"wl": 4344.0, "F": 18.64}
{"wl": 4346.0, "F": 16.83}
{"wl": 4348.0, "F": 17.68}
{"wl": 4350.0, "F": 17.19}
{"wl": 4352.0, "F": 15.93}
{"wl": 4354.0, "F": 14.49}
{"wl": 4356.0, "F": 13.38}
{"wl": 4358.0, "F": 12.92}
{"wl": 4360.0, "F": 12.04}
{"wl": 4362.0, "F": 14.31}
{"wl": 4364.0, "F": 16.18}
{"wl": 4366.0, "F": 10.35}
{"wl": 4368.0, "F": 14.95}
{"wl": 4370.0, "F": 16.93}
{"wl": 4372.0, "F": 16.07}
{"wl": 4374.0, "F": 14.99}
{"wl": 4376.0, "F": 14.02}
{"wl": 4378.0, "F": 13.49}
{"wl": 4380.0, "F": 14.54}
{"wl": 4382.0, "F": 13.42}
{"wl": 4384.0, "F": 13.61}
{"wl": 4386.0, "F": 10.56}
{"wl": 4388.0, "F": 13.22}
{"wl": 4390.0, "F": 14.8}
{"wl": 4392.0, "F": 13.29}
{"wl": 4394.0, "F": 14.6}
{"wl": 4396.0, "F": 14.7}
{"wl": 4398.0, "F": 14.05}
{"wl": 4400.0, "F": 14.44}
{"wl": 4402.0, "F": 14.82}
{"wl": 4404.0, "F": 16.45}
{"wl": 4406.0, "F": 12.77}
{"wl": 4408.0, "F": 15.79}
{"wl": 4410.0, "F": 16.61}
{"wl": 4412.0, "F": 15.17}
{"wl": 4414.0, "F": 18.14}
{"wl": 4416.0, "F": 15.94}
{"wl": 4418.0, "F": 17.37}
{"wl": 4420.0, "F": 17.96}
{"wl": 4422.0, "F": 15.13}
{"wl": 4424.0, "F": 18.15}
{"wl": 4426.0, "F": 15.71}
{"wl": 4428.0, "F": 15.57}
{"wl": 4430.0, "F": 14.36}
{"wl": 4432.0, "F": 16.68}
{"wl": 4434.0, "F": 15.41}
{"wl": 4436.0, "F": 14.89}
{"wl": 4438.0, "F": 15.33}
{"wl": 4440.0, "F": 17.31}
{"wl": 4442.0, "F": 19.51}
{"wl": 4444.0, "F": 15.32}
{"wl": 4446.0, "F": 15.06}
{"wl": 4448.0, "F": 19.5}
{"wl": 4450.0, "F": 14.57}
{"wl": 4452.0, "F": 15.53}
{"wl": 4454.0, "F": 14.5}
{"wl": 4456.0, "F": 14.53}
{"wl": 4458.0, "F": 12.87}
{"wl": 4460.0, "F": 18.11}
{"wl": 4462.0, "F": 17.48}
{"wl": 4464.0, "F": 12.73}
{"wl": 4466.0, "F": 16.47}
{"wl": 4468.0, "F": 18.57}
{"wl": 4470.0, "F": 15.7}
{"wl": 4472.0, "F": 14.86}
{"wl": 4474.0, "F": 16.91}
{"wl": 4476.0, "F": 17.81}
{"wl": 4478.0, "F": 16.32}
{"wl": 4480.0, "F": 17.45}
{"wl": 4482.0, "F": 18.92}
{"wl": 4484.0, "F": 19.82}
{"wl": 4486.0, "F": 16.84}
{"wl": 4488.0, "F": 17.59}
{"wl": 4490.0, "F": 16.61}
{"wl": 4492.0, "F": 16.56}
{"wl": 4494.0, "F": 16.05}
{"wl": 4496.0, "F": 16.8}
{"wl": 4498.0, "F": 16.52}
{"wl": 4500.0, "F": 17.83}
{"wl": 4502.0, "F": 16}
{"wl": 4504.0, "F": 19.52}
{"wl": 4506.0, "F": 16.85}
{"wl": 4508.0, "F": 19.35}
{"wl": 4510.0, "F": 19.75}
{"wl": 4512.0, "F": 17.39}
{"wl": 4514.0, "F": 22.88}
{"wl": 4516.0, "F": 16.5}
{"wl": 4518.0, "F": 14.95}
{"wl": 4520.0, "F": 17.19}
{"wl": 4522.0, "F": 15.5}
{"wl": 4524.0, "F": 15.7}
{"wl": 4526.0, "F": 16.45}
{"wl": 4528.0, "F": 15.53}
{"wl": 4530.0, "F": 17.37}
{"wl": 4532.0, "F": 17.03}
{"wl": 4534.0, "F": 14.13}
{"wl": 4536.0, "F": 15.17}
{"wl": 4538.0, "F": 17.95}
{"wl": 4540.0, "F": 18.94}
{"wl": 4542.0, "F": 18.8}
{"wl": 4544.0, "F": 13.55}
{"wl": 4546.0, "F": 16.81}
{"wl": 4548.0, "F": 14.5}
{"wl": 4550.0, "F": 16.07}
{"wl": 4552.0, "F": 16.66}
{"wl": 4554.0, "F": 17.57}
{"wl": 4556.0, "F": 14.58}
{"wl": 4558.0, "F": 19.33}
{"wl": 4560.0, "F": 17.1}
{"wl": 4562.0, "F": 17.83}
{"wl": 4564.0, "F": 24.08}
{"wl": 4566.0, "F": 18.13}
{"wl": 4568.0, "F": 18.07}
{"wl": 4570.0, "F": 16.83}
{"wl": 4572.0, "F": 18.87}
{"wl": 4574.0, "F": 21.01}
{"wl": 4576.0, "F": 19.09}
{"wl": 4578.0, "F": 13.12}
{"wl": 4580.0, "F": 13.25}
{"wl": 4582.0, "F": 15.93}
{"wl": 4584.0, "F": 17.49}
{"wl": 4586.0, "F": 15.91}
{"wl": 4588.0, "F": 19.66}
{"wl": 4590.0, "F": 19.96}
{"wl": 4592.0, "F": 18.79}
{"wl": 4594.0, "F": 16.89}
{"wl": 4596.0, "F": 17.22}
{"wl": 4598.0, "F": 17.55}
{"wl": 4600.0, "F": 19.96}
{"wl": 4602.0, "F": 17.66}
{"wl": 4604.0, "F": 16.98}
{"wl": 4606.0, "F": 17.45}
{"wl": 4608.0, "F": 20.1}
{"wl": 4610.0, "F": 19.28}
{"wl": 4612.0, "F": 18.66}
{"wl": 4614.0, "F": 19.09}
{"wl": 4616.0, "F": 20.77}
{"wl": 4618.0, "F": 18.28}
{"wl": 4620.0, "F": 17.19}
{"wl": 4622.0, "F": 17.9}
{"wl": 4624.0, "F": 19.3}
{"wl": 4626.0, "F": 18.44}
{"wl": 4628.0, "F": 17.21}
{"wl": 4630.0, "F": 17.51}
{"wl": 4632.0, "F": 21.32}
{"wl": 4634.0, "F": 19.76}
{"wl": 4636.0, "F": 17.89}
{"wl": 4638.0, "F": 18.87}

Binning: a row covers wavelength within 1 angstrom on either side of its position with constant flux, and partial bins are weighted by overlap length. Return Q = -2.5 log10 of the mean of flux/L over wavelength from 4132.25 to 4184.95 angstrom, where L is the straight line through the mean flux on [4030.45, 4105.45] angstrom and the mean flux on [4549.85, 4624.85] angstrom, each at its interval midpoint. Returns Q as 0.085 mag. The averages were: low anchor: 12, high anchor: 18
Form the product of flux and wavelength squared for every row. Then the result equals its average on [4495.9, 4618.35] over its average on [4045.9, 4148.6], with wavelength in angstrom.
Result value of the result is 1.8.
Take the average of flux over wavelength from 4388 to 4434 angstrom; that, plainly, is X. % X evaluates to 15.5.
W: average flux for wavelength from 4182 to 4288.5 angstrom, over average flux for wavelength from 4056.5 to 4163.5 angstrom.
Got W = 1.08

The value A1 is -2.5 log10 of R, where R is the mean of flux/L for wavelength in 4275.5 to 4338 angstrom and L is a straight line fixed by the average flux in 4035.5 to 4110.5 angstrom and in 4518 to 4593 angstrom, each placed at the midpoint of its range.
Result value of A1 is 0.16 mag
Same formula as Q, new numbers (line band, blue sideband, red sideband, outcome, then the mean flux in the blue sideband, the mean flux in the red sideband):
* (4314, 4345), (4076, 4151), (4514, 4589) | 0.01 mag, 12.1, 17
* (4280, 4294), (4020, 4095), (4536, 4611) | 0.17 mag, 12.2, 17.6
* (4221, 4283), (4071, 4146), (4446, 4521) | 0.06 mag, 12.1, 16.9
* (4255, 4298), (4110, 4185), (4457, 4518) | 0.10 mag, 12.1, 17.2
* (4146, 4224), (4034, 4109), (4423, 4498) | 0.07 mag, 11.9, 16.4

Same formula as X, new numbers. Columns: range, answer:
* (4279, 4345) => 12.8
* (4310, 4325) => 12.9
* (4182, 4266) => 13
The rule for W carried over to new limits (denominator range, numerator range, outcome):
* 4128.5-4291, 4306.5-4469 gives 1.18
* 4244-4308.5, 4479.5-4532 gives 1.41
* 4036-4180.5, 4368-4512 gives 1.34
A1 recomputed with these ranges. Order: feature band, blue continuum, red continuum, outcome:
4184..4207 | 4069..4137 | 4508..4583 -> 0.09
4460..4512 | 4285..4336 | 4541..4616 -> -0.09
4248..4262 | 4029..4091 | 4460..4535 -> 0.12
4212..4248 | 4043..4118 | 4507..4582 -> 0.01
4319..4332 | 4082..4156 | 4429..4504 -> 0.06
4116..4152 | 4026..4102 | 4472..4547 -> 0.06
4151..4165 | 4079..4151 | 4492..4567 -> 0.05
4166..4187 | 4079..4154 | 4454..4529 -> 0.08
